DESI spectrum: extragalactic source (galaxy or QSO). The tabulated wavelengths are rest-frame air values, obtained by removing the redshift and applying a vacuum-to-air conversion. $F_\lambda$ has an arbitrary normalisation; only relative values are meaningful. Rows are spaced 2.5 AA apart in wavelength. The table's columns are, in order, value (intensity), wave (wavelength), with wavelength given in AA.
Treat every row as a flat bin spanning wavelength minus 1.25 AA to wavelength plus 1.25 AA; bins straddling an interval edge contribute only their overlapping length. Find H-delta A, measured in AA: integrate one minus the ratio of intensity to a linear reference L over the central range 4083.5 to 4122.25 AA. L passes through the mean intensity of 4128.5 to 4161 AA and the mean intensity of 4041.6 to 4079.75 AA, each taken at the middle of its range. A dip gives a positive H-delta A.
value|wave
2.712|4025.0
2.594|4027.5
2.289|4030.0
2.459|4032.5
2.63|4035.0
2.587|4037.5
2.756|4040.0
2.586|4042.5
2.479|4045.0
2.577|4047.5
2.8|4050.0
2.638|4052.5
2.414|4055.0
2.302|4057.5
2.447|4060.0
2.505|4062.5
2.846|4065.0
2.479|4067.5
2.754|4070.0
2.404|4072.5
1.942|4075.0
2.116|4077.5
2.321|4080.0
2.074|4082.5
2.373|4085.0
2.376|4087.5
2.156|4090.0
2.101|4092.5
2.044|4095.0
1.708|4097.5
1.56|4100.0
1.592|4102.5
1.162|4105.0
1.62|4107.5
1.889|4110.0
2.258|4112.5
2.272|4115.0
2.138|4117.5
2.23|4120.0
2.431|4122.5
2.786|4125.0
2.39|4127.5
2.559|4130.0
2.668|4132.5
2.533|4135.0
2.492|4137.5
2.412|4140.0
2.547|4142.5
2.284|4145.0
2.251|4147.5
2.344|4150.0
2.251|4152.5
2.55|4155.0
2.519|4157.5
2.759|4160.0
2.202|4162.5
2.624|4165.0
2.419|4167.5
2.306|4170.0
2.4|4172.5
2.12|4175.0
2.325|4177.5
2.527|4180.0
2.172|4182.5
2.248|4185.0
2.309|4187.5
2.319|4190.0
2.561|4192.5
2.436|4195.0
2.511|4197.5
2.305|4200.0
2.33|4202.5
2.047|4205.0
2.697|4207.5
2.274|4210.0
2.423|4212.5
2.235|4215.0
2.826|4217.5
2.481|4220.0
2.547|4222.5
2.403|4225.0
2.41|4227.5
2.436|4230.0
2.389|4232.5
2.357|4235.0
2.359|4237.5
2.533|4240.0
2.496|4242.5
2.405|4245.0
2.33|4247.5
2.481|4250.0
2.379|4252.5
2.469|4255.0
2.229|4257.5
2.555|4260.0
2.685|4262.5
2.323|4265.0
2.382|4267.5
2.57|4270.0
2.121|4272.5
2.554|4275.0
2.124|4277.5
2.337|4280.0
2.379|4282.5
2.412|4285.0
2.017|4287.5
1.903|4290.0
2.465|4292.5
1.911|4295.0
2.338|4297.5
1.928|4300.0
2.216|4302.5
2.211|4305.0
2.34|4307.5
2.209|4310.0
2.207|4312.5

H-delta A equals 7.8 AA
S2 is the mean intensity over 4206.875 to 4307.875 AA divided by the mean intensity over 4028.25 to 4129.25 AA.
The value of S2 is 1.0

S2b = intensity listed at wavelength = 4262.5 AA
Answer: 2.685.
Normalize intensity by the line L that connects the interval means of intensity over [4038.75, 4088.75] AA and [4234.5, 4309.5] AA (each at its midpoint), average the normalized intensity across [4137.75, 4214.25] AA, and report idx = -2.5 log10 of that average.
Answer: 0.00 mag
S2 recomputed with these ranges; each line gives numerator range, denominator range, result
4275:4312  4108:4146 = 0.93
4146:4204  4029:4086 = 0.96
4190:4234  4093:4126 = 1.23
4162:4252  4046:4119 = 1.09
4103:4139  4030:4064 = 0.88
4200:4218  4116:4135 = 0.97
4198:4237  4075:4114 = 1.23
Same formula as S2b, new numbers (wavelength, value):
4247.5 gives 2.33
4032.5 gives 2.459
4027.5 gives 2.594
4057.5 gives 2.302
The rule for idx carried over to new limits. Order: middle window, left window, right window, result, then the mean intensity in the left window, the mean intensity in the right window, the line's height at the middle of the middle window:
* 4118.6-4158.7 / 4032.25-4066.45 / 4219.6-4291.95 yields 0.018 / 2.58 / 2.38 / 2.49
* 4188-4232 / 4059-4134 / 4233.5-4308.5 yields -0.064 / 2.21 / 2.33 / 2.29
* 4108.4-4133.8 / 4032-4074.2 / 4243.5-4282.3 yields 0.070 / 2.56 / 2.4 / 2.51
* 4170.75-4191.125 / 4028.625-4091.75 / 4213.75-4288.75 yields 0.055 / 2.45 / 2.41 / 2.42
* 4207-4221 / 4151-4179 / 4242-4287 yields -0.035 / 2.41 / 2.39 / 2.4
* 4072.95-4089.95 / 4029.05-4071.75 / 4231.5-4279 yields 0.152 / 2.56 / 2.41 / 2.54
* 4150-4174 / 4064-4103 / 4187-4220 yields -0.049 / 2.18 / 2.41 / 2.33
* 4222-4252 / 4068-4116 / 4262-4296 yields -0.087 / 2.04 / 2.29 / 2.24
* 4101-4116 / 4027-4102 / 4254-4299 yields 0.300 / 2.37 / 2.32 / 2.36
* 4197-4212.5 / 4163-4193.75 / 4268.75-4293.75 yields -0.009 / 2.36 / 2.29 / 2.34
